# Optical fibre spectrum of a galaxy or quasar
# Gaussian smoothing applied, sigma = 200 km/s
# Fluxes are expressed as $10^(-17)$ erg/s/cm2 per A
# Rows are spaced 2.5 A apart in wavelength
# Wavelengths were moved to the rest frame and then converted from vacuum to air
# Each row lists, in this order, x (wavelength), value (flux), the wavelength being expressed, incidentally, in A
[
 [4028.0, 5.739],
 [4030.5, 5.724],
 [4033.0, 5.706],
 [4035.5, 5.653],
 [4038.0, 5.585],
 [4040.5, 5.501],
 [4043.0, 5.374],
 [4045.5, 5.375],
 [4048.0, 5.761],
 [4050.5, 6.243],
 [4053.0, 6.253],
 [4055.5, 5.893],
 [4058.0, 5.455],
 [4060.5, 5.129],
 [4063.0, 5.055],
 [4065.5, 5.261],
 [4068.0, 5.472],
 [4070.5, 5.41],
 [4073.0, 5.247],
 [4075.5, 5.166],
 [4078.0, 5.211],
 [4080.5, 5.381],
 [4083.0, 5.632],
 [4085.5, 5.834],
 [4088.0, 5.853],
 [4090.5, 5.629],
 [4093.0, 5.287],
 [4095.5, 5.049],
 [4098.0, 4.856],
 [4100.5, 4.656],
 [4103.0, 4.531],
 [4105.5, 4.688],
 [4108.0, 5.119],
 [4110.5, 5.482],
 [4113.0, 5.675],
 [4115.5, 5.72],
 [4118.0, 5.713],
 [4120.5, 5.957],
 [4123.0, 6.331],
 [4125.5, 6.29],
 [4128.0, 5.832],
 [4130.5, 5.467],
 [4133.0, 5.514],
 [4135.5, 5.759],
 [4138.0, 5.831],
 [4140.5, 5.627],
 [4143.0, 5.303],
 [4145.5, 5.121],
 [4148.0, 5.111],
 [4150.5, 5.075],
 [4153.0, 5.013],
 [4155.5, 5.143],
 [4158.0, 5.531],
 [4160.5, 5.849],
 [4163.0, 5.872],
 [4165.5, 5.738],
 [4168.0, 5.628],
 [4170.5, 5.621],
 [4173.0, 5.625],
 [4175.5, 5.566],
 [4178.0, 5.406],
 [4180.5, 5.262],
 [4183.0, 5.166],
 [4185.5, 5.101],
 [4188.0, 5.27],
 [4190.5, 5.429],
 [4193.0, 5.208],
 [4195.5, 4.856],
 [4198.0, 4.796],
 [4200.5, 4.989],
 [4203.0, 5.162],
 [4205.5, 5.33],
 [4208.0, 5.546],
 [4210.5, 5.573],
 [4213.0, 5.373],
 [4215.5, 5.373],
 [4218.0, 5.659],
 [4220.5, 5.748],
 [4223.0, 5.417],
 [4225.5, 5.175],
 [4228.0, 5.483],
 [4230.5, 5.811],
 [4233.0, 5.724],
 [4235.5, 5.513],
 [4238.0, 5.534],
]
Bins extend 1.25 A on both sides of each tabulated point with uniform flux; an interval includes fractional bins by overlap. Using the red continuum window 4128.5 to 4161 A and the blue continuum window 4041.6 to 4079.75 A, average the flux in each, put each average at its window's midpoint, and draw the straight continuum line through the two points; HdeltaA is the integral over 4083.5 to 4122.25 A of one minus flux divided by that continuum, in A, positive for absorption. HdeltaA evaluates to 0.7 A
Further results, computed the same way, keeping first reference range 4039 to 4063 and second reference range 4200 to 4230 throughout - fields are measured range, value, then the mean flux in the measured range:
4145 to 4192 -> 0.71 A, 5.4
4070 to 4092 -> 0.43 A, 5.49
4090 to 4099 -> 0.64 A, 5.18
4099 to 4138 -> 0.17 A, 5.52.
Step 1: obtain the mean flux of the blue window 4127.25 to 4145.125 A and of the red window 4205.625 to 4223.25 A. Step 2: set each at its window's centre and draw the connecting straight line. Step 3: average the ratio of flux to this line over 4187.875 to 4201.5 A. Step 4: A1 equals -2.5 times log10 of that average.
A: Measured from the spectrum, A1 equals 0.09 mag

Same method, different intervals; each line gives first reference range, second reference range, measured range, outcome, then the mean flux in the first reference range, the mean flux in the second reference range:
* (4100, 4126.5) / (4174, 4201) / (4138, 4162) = 0.00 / 5.48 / 5.2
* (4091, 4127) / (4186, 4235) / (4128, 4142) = -0.05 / 5.39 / 5.36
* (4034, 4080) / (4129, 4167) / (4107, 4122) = -0.03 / 5.5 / 5.47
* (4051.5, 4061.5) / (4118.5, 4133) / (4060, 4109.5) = 0.11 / 5.71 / 5.92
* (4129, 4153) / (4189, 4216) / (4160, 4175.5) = -0.07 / 5.41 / 5.24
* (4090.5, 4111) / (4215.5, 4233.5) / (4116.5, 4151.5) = -0.10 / 4.98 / 5.55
